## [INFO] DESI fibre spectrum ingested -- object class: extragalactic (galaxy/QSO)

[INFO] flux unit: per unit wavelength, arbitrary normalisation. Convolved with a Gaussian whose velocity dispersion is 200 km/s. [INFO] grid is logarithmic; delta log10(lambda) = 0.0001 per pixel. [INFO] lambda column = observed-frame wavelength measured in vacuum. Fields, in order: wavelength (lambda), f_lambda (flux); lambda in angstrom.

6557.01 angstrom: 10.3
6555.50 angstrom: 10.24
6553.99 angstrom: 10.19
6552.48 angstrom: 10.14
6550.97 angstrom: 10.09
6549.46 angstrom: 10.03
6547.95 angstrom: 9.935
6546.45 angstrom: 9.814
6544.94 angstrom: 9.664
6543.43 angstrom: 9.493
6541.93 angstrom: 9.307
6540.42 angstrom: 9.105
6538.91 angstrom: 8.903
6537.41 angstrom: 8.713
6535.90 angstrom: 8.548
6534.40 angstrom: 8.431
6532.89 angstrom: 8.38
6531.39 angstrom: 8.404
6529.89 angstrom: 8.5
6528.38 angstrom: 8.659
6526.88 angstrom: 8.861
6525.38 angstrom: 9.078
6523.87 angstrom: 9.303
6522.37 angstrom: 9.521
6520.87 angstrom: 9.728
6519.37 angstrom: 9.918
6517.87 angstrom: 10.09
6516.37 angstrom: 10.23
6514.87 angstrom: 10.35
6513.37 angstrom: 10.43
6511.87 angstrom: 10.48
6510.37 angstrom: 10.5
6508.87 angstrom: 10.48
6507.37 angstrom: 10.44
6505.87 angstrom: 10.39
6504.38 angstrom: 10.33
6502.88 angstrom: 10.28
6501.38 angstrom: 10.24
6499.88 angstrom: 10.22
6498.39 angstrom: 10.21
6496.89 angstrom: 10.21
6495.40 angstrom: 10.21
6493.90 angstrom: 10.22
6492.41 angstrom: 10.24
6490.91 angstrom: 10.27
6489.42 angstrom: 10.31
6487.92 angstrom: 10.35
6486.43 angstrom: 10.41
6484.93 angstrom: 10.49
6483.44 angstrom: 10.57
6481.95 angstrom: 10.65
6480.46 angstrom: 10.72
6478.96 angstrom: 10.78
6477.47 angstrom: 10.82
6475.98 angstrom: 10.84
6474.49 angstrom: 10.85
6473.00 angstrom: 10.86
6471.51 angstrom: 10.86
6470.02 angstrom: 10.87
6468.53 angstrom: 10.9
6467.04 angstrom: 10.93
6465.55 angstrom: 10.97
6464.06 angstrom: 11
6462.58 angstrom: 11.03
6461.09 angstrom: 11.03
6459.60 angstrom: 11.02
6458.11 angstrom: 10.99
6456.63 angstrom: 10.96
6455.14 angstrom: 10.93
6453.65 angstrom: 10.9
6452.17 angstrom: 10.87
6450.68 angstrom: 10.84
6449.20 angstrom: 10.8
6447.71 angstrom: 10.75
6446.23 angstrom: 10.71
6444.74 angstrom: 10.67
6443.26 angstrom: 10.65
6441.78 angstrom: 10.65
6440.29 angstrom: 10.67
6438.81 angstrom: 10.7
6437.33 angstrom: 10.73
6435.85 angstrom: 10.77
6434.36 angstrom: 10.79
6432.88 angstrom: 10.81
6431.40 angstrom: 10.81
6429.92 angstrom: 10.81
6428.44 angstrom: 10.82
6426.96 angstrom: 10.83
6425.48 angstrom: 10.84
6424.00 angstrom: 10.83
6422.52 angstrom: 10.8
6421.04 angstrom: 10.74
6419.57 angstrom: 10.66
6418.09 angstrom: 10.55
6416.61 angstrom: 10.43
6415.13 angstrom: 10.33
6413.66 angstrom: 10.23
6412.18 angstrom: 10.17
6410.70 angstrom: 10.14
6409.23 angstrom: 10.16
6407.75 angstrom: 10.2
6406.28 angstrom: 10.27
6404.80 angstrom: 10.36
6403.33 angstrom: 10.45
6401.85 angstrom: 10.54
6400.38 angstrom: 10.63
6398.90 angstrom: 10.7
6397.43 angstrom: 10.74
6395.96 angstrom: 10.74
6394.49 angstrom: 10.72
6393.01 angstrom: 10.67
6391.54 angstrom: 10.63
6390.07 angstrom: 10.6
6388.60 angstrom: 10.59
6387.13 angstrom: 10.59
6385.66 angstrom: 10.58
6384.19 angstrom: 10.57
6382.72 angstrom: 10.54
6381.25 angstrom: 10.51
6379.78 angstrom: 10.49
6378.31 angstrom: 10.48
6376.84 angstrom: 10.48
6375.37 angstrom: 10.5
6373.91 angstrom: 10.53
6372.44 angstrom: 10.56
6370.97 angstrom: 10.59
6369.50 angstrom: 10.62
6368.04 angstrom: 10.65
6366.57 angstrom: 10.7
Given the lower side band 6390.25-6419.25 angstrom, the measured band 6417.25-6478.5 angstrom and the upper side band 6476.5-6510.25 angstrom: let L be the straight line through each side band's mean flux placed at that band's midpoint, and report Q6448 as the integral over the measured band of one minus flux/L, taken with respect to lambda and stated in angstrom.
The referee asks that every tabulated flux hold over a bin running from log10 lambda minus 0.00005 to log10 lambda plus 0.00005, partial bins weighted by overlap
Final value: -2.30 angstrom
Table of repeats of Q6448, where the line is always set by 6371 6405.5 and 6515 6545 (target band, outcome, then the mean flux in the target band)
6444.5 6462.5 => -1.7 angstrom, 10.9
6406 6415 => 0.1 angstrom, 10.2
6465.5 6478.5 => -1.5 angstrom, 10.9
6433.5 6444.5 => -0.7 angstrom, 10.7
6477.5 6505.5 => -2.5 angstrom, 10.4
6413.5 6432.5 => -0.9 angstrom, 10.7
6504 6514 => -1.1 angstrom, 10.4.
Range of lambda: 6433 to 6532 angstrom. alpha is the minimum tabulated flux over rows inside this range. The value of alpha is 8.404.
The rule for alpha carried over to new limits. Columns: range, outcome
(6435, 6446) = 10.65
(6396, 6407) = 10.27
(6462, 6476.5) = 10.84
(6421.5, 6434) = 10.8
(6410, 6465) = 10.14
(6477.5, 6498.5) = 10.21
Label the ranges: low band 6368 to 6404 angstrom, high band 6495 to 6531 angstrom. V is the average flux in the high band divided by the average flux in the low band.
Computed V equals 0.9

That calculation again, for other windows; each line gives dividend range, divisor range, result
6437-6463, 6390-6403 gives 1.02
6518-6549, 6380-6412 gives 0.87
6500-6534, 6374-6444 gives 0.92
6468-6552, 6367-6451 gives 0.94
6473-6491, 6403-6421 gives 1.03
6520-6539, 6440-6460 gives 0.82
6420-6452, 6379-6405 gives 1.02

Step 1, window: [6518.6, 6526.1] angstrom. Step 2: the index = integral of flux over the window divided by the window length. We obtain 9.51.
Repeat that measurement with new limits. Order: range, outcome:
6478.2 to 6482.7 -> 10.7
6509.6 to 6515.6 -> 10.4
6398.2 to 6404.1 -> 10.6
